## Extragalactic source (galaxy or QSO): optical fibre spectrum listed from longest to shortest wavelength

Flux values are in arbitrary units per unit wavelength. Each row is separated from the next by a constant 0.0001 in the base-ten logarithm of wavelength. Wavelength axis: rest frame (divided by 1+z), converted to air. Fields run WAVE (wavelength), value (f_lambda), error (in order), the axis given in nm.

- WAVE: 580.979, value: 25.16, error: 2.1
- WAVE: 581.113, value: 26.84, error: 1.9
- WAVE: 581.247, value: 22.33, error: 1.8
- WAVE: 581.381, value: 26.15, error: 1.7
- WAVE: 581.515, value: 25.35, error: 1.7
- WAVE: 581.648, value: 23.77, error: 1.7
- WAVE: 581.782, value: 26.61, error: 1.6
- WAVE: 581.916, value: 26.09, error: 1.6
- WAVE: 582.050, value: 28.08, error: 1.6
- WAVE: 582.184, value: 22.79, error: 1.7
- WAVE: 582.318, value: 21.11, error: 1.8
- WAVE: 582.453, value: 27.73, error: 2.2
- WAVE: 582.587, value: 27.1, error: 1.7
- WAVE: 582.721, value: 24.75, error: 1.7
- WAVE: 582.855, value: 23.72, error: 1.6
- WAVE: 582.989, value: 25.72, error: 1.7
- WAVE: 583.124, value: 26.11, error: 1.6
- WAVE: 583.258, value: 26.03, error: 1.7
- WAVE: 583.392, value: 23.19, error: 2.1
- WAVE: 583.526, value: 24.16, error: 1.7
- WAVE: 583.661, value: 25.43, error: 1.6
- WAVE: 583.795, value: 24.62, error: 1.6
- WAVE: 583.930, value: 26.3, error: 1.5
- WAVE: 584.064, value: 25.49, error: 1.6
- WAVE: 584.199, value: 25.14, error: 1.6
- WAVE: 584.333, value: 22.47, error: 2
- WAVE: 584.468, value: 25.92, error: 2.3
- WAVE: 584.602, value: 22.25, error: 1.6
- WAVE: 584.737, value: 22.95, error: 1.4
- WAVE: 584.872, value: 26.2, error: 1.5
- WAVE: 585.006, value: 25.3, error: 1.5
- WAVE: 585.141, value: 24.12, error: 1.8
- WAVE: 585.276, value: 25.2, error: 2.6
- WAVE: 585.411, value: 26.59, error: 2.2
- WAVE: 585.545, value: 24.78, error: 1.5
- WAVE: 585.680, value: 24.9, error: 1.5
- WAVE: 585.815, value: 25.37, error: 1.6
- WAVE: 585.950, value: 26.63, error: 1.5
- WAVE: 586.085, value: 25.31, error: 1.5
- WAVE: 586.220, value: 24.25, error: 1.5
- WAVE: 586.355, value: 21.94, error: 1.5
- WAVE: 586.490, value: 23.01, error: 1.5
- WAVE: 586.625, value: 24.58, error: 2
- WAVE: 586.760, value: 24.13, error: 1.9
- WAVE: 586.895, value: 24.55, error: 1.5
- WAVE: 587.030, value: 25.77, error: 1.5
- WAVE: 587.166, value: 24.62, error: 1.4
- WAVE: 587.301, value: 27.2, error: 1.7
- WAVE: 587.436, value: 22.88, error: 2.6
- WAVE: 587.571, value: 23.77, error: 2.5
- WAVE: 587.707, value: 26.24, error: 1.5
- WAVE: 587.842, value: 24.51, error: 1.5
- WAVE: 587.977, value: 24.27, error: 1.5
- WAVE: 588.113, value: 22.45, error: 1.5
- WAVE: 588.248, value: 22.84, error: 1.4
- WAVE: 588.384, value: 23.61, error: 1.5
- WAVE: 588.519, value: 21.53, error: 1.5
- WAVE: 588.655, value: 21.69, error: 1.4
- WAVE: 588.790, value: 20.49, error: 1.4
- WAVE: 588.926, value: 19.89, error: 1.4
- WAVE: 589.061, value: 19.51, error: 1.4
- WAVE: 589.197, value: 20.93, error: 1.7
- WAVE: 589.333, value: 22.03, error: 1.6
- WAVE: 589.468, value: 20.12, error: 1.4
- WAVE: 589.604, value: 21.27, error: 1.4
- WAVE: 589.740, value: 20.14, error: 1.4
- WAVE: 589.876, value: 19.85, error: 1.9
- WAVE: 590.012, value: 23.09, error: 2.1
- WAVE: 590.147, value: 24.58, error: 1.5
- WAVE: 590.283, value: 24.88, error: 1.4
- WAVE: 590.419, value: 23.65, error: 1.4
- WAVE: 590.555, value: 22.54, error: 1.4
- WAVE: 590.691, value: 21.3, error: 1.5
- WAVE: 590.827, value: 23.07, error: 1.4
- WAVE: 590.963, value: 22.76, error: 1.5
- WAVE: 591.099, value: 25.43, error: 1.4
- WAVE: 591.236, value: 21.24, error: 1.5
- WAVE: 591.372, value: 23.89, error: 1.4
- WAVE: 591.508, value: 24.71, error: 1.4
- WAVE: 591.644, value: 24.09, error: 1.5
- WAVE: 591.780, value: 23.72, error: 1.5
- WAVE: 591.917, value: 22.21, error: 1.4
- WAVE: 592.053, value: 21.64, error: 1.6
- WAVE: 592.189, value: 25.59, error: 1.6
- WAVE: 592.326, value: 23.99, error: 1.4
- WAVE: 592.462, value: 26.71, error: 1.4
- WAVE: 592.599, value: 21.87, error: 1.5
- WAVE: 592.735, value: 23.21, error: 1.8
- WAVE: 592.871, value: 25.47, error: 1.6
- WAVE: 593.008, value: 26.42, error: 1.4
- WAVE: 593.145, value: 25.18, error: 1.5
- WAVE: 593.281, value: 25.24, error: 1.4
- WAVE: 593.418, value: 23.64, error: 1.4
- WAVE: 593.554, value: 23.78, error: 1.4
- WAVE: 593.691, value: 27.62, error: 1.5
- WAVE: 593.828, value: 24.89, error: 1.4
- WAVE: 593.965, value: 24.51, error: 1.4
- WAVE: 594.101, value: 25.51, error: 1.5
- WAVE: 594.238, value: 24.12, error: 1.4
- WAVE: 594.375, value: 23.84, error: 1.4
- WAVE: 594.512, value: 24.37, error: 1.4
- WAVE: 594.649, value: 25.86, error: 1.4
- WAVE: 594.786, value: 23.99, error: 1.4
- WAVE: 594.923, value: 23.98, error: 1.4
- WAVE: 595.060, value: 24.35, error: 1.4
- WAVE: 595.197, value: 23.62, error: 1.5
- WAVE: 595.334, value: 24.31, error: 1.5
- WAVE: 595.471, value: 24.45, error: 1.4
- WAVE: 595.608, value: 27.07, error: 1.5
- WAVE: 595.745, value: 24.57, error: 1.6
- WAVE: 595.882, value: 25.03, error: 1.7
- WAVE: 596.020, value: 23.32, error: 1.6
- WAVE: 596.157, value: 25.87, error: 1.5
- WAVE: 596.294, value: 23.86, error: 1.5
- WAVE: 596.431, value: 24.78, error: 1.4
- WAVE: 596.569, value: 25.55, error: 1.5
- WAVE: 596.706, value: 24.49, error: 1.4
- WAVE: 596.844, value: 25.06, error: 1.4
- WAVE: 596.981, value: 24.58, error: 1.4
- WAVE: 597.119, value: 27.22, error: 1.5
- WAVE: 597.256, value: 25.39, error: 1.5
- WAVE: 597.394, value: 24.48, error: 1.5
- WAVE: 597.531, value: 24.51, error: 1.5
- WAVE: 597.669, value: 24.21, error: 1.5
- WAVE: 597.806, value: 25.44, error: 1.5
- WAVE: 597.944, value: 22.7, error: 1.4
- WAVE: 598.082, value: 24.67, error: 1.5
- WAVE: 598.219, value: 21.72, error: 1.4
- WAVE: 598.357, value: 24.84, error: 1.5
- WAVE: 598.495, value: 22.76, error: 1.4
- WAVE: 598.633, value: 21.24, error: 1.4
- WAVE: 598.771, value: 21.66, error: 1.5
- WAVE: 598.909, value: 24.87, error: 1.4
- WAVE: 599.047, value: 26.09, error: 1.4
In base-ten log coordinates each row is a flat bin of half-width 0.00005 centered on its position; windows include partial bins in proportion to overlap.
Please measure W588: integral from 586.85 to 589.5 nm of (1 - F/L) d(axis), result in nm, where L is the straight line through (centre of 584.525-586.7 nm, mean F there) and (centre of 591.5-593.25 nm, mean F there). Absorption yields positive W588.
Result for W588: 0.162 nm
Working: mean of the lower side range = 24.6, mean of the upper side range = 24.2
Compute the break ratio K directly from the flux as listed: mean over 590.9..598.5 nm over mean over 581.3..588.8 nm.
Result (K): 0.99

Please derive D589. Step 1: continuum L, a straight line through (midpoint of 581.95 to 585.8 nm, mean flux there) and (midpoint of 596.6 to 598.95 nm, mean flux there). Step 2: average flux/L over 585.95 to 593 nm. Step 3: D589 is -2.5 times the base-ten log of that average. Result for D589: 0.06 mag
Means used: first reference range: 24.9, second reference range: 24.1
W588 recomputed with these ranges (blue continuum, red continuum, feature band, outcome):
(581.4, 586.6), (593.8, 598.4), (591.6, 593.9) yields 0.03 nm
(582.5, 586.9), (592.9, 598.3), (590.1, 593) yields 0.12 nm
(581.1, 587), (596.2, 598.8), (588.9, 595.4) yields 0.25 nm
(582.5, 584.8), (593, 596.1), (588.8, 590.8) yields 0.25 nm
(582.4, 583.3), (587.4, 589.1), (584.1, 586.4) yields -0.03 nm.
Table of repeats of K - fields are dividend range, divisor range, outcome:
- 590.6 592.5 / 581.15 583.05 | 0.94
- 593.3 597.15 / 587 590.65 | 1.09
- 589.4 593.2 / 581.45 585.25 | 0.93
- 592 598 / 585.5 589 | 1.03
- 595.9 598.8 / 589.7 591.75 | 1.05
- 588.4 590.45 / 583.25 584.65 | 0.88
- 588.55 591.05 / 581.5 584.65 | 0.87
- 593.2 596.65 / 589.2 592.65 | 1.08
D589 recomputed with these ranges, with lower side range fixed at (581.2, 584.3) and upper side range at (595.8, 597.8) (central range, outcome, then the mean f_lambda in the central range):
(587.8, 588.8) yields 0.103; 22.8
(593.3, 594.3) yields 0.002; 24.9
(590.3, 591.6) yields 0.078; 23.3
